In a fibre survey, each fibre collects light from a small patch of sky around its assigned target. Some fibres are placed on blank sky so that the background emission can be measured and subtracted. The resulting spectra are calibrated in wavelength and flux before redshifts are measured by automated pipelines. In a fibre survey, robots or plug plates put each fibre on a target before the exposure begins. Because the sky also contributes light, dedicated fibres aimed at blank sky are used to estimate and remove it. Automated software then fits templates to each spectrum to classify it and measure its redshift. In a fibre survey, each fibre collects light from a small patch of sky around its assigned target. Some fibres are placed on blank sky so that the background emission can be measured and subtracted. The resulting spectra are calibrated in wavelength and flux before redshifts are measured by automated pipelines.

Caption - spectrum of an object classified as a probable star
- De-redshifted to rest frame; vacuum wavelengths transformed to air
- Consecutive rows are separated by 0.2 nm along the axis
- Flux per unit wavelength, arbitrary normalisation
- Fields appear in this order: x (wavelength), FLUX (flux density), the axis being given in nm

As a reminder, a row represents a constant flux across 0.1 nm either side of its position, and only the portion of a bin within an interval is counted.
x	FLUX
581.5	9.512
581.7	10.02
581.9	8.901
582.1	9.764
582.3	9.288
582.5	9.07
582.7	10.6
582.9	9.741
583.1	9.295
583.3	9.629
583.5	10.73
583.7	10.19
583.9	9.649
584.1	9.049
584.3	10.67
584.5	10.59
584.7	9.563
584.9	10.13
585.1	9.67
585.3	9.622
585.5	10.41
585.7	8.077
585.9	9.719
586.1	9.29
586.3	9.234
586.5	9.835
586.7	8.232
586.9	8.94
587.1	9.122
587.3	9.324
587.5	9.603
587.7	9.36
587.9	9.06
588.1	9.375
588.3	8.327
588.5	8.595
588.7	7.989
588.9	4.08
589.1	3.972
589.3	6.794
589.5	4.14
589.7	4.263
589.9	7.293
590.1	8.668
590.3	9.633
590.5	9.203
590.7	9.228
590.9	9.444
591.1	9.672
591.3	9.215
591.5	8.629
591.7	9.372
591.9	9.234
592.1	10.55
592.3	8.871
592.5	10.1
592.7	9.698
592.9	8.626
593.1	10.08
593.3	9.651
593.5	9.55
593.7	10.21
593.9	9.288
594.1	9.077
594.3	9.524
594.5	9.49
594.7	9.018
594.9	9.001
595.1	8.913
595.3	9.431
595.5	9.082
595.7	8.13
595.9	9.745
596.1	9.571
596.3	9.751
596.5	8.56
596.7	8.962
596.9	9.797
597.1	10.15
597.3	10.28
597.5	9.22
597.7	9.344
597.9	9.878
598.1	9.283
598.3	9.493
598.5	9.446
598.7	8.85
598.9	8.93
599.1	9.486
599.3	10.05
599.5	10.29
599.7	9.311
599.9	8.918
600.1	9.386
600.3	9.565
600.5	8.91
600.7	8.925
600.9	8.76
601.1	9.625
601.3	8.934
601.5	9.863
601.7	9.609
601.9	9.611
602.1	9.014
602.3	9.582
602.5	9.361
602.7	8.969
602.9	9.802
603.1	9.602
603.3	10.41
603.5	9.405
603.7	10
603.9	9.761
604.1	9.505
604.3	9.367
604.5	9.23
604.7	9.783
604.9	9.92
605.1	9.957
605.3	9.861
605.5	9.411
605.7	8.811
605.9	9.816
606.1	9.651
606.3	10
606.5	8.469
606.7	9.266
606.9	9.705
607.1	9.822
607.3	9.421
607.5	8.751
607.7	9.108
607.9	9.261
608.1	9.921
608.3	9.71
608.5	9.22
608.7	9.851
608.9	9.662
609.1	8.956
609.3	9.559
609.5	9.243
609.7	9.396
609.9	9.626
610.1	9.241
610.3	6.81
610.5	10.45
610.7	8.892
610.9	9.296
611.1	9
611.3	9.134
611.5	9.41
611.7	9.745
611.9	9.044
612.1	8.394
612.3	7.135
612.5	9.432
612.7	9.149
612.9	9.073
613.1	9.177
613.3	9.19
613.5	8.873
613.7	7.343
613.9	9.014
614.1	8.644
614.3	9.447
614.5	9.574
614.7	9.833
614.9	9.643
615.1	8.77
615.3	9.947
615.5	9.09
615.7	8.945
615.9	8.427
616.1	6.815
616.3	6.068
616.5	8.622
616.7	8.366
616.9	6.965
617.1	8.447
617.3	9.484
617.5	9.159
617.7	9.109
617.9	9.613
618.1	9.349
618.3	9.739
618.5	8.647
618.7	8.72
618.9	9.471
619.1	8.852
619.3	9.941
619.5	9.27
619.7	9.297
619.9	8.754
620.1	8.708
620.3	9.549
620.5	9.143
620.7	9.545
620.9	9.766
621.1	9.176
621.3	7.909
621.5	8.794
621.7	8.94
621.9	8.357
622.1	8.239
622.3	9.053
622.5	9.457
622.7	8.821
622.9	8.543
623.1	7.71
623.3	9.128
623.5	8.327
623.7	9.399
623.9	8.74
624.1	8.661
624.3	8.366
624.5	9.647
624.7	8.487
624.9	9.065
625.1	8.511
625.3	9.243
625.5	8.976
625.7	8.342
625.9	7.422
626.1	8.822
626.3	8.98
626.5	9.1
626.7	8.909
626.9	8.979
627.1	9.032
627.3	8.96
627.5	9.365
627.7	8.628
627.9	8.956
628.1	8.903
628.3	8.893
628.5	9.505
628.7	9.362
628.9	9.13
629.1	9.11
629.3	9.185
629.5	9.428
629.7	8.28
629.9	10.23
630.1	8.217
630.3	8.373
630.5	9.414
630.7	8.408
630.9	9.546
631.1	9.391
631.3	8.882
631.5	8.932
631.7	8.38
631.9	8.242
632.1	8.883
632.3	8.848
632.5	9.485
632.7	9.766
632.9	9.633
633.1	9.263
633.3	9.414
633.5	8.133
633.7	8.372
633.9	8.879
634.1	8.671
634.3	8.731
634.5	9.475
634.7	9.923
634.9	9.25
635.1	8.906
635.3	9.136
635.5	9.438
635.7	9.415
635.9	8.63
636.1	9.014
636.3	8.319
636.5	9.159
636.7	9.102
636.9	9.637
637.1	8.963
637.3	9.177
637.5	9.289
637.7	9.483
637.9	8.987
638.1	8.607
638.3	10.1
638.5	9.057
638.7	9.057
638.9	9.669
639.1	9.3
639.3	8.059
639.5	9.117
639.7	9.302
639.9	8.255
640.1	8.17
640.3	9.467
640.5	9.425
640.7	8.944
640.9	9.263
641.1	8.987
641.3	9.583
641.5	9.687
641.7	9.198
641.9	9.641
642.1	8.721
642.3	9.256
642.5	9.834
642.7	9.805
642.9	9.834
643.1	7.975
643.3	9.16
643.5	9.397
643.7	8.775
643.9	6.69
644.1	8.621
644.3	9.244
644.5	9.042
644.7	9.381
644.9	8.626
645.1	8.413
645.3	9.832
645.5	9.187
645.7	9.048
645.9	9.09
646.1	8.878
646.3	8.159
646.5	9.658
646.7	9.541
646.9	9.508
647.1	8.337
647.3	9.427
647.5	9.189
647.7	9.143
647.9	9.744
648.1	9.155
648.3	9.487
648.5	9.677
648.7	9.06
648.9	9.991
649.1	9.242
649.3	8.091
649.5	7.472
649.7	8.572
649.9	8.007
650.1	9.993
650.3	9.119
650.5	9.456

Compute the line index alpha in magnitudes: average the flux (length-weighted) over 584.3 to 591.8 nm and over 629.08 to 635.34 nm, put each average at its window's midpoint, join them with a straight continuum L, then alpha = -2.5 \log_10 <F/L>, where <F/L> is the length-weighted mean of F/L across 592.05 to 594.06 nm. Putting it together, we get -0.11 mag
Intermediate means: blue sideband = 8.61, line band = 9.62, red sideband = 9.02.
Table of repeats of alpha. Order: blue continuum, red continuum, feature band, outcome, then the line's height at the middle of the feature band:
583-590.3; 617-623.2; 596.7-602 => -0.08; 8.82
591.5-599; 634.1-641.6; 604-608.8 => -0.02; 9.33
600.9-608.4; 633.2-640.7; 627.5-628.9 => 0.01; 9.18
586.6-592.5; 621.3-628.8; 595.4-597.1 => -0.10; 8.41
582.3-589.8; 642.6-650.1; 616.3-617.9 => 0.05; 8.91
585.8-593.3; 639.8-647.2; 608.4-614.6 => -0.04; 8.77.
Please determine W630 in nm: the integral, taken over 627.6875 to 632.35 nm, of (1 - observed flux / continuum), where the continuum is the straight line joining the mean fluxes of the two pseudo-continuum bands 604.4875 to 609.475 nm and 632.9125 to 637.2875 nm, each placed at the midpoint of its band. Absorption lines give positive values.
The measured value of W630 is 0.08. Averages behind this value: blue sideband 9.49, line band 8.97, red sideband 9.05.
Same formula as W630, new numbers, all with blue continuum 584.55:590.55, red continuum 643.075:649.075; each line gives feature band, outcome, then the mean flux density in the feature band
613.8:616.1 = -0.106 nm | 9.11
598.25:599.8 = -0.174 nm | 9.48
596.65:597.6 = -0.136 nm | 9.72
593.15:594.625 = -0.189 nm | 9.55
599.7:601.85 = -0.180 nm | 9.26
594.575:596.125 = -0.112 nm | 9.1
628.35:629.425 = -0.046 nm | 9.25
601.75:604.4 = -0.308 nm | 9.57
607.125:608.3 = -0.100 nm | 9.36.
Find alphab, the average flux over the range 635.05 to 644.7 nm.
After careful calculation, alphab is 9.09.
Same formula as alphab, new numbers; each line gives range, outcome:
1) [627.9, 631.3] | 9.08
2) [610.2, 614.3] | 8.87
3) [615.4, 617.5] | 8.17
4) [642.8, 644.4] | 8.71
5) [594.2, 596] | 9.15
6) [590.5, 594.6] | 9.47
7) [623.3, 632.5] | 8.91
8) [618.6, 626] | 8.87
